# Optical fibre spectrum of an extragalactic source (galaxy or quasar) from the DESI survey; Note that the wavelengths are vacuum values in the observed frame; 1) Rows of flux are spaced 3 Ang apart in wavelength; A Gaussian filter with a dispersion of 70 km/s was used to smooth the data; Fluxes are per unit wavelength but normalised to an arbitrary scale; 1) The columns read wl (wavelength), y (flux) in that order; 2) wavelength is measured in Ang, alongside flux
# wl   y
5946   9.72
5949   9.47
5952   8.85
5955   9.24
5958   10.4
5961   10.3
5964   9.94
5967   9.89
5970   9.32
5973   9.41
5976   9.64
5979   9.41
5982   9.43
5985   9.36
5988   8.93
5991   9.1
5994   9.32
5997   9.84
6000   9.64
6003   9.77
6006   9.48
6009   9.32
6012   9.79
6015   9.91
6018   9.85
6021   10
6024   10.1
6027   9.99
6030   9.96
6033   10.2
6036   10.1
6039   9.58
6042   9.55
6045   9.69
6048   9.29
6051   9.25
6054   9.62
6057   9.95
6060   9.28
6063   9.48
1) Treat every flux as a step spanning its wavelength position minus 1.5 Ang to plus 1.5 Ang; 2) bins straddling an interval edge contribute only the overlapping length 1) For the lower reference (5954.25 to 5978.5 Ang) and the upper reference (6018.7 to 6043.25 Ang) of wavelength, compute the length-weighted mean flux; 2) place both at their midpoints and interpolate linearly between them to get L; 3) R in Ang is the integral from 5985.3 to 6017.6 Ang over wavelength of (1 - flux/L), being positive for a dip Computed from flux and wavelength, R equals 1.1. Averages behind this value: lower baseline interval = 9.77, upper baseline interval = 9.94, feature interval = 9.52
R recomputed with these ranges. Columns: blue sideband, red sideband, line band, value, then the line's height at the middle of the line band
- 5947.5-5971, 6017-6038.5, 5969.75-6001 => 1.30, 9.81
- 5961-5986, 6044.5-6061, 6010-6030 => -0.80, 9.55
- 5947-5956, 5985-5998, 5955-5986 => -1.50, 9.25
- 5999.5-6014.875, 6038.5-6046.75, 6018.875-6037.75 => -0.85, 9.61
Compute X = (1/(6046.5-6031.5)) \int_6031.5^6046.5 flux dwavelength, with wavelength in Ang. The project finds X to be 9.82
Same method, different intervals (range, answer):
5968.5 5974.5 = 9.37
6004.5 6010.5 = 9.4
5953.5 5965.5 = 9.97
